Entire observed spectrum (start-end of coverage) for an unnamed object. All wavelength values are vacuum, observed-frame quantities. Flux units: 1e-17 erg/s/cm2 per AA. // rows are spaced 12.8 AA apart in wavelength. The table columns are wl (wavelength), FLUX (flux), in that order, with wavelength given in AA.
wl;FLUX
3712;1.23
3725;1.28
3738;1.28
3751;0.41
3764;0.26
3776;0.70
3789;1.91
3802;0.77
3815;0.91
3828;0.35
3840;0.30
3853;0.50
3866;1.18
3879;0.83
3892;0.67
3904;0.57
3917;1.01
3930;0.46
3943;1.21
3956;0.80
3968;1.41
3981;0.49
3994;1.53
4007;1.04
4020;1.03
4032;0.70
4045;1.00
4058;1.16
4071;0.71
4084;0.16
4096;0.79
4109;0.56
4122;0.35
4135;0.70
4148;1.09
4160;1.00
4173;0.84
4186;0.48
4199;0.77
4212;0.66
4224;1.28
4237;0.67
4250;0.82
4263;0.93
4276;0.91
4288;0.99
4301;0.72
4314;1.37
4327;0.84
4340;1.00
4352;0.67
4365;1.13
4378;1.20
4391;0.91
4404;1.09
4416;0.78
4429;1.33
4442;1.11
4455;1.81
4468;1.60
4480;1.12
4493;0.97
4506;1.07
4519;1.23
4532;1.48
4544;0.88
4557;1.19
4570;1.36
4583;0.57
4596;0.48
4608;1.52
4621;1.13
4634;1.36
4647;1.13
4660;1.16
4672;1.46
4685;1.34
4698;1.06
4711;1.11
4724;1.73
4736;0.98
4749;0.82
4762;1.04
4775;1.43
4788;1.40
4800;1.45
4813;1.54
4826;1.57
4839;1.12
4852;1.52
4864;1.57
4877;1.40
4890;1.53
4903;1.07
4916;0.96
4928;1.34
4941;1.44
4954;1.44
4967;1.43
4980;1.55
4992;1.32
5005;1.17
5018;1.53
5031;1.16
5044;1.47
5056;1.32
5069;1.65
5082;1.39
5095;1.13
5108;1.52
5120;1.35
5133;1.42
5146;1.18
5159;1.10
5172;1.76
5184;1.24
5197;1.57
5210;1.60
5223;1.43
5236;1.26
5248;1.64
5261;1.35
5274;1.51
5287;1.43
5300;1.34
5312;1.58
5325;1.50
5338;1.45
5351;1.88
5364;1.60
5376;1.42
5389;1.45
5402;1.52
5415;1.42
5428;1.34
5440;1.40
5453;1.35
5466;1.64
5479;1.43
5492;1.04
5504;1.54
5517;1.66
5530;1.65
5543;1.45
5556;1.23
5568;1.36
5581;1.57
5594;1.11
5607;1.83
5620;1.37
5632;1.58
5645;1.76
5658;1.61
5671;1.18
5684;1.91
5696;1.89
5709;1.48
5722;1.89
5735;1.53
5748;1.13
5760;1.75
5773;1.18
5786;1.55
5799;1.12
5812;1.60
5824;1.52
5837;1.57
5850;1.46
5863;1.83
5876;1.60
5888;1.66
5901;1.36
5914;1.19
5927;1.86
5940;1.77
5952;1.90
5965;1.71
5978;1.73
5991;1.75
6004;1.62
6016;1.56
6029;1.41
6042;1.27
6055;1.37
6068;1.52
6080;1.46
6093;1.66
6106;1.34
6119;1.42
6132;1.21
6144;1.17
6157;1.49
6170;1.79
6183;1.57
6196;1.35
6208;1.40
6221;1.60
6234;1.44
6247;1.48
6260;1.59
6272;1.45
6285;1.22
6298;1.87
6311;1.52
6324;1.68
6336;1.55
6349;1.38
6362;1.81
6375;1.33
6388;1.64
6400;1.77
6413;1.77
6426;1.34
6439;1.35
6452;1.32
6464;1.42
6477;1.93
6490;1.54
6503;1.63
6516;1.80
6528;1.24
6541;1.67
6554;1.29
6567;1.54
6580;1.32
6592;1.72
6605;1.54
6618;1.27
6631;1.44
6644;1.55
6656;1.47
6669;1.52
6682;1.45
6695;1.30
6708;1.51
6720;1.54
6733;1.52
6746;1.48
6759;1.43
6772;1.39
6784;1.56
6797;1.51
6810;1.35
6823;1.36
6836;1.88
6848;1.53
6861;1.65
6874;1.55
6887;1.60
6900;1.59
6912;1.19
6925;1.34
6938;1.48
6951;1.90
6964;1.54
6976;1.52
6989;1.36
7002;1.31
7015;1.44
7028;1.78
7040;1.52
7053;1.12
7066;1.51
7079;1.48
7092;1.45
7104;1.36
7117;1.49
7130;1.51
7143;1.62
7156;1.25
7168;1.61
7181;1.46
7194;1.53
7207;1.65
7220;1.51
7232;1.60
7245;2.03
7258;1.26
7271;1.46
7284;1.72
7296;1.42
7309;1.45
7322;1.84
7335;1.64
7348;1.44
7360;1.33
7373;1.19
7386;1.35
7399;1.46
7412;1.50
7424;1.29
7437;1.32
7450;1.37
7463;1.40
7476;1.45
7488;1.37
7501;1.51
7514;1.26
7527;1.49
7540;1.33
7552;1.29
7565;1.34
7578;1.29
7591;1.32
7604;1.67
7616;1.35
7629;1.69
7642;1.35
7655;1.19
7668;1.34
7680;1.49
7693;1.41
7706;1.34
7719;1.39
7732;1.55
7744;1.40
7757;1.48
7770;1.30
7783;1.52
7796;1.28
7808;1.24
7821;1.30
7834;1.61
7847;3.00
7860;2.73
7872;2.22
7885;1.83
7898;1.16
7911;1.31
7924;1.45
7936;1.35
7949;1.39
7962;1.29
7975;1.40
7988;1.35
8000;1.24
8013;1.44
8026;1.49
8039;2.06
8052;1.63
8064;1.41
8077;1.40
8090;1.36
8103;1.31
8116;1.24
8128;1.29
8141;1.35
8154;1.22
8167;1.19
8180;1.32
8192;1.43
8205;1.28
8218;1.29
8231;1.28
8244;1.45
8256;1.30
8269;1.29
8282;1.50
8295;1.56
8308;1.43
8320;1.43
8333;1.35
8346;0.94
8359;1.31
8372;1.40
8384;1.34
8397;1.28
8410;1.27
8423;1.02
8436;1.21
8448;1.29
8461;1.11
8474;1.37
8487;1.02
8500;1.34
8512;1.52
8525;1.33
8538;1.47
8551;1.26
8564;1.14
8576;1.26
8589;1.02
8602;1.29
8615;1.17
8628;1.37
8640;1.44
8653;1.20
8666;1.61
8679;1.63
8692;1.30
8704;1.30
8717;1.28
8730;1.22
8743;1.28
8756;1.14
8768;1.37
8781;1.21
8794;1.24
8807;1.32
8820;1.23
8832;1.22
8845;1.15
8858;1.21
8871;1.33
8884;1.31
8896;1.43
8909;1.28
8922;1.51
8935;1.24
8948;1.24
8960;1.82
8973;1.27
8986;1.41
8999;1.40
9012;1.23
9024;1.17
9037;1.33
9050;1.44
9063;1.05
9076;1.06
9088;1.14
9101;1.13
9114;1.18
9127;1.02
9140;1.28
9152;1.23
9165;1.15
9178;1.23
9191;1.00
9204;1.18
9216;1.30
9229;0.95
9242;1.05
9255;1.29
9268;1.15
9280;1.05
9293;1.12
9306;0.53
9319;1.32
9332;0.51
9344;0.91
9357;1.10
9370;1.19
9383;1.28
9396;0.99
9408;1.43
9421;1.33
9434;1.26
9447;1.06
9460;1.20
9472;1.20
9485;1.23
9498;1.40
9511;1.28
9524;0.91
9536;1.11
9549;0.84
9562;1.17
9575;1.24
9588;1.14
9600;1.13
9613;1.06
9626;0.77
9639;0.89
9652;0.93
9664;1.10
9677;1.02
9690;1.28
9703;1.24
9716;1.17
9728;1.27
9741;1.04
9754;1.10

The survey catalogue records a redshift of 0.196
